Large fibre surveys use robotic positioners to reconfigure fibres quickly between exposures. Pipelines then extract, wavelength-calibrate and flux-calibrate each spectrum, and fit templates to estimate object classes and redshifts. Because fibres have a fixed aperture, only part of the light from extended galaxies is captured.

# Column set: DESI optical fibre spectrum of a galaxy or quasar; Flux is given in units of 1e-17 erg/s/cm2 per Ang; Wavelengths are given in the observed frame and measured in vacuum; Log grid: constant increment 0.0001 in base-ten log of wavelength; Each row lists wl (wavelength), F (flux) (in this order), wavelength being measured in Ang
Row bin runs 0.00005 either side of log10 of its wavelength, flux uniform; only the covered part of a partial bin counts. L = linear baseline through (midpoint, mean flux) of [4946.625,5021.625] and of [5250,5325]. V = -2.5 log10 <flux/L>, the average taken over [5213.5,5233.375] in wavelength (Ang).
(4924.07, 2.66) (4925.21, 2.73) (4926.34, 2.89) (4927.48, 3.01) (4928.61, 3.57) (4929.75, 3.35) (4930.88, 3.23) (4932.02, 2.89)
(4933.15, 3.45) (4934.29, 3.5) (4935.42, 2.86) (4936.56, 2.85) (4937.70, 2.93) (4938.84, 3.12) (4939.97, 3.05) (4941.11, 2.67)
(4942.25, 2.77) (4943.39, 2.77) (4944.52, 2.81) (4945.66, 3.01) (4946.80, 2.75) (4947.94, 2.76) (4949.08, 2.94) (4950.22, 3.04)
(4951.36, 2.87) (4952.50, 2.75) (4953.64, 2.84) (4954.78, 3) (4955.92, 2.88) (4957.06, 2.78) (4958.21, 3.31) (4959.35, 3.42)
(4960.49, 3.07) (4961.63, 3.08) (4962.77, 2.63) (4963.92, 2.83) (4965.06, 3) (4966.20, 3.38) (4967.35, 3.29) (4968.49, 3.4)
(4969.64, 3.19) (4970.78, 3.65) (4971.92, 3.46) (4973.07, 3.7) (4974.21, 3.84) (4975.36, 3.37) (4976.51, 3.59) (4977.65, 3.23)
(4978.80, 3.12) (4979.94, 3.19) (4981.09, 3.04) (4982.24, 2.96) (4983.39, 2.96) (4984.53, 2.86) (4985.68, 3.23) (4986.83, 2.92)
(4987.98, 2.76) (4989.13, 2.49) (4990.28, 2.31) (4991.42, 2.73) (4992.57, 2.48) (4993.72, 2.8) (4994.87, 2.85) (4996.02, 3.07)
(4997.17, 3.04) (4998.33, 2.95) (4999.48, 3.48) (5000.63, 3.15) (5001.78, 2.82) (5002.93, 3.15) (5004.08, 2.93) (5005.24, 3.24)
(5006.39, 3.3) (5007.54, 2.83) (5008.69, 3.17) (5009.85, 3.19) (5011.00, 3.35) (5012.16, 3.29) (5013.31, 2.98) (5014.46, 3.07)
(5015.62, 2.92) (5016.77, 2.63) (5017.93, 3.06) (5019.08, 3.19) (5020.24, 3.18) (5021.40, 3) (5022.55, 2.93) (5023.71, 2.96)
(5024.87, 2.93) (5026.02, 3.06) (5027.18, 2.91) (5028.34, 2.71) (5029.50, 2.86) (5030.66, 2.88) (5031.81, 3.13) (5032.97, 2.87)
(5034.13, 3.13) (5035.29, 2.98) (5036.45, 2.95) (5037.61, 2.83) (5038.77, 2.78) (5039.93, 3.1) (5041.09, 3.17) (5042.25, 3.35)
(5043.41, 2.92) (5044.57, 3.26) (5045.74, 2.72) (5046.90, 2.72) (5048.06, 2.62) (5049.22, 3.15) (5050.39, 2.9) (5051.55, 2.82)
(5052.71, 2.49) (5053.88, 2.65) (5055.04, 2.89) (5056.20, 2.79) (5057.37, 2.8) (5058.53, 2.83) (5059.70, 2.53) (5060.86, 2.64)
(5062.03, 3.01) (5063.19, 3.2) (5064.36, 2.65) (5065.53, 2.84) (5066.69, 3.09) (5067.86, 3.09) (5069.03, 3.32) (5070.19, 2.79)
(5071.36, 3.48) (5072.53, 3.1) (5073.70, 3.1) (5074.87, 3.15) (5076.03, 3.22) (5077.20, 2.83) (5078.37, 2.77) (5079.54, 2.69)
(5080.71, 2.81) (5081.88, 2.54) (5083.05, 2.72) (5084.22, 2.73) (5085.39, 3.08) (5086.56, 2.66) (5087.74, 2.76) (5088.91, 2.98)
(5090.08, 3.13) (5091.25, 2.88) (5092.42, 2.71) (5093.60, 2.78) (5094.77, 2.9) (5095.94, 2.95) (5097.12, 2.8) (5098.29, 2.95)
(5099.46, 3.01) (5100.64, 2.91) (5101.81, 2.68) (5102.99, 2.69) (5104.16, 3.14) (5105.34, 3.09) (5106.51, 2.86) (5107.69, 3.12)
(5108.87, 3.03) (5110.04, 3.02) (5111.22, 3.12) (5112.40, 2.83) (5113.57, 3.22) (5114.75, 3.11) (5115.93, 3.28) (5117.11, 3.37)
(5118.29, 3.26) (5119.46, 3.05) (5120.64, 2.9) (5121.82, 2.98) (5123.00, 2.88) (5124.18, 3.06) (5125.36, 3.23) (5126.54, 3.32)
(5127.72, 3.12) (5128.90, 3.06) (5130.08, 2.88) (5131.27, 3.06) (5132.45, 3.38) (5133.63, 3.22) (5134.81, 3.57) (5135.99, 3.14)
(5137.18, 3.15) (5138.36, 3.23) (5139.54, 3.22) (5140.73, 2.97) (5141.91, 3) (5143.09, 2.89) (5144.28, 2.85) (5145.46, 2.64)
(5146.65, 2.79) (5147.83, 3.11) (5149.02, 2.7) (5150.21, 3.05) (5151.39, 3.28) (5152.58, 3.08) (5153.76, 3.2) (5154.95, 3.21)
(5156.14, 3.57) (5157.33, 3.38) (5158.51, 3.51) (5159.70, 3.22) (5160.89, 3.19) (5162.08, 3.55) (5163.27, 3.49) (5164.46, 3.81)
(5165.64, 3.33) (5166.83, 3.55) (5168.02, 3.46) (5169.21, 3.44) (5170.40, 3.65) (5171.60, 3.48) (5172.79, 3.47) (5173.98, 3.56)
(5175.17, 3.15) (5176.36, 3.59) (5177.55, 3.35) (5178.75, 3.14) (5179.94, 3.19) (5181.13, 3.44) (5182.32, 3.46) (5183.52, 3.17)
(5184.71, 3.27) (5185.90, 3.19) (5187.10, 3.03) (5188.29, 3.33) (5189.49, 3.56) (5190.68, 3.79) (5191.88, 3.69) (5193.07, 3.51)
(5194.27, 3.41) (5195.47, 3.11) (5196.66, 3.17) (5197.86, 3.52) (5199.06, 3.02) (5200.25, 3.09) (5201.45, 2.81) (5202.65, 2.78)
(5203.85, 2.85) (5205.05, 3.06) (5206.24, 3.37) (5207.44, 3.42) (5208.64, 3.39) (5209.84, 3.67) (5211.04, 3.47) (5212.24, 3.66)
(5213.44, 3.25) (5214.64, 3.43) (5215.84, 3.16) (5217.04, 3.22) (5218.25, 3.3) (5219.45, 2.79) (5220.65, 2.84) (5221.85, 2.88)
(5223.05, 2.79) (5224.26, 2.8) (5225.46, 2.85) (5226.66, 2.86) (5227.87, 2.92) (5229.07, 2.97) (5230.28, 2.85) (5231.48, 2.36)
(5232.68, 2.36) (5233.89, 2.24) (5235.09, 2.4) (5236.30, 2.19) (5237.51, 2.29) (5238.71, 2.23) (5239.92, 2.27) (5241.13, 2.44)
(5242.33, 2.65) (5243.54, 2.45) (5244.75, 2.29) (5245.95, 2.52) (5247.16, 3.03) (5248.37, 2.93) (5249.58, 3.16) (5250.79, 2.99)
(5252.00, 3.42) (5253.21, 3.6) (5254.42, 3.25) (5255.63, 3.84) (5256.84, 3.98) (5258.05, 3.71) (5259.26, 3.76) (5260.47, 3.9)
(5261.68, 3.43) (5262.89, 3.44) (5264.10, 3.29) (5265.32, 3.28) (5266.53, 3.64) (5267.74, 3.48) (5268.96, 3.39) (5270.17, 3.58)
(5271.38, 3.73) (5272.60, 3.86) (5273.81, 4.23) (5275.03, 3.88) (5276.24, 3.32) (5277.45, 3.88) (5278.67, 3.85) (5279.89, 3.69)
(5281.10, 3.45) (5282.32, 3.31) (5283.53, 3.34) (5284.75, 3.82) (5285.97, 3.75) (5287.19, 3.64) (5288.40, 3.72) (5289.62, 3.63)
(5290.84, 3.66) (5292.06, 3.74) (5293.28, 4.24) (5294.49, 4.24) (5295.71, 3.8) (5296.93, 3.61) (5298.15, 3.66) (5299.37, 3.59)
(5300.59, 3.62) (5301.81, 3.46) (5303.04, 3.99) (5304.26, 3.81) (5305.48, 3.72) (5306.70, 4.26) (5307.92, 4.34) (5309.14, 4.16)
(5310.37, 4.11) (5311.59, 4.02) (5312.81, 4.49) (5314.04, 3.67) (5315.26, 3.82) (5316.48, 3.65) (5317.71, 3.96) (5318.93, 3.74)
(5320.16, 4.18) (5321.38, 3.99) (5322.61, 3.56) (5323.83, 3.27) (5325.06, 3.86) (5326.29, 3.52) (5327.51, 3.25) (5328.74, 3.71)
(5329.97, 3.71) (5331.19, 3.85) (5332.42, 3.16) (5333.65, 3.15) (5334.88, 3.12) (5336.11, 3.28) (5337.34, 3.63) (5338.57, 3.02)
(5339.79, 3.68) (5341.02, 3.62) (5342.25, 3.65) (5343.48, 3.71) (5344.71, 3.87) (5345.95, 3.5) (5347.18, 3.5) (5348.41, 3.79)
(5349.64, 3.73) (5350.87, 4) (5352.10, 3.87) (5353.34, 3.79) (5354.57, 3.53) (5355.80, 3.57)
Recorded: 0.23 mag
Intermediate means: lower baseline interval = 3.06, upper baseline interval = 3.73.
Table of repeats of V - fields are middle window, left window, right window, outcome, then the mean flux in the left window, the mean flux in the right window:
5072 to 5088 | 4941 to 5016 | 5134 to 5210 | 0.11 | 3.04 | 3.27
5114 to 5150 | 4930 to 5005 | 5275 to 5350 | 0.09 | 3.04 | 3.71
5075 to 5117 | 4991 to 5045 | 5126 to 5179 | 0.08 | 3.01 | 3.25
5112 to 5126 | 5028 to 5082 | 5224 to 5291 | -0.03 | 2.92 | 3.21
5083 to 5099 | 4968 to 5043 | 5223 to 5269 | 0.06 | 3.06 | 2.98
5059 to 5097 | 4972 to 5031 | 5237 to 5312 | 0.09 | 3.04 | 3.51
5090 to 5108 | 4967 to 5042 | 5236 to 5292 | 0.09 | 3.06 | 3.34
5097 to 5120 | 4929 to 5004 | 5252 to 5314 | 0.11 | 3.04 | 3.74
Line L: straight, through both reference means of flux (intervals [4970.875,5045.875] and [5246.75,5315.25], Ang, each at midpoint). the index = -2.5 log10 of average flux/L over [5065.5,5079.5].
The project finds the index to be 0.05 mag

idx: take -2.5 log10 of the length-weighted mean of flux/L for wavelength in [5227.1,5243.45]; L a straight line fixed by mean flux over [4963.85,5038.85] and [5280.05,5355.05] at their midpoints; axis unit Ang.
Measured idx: 0.388 mag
